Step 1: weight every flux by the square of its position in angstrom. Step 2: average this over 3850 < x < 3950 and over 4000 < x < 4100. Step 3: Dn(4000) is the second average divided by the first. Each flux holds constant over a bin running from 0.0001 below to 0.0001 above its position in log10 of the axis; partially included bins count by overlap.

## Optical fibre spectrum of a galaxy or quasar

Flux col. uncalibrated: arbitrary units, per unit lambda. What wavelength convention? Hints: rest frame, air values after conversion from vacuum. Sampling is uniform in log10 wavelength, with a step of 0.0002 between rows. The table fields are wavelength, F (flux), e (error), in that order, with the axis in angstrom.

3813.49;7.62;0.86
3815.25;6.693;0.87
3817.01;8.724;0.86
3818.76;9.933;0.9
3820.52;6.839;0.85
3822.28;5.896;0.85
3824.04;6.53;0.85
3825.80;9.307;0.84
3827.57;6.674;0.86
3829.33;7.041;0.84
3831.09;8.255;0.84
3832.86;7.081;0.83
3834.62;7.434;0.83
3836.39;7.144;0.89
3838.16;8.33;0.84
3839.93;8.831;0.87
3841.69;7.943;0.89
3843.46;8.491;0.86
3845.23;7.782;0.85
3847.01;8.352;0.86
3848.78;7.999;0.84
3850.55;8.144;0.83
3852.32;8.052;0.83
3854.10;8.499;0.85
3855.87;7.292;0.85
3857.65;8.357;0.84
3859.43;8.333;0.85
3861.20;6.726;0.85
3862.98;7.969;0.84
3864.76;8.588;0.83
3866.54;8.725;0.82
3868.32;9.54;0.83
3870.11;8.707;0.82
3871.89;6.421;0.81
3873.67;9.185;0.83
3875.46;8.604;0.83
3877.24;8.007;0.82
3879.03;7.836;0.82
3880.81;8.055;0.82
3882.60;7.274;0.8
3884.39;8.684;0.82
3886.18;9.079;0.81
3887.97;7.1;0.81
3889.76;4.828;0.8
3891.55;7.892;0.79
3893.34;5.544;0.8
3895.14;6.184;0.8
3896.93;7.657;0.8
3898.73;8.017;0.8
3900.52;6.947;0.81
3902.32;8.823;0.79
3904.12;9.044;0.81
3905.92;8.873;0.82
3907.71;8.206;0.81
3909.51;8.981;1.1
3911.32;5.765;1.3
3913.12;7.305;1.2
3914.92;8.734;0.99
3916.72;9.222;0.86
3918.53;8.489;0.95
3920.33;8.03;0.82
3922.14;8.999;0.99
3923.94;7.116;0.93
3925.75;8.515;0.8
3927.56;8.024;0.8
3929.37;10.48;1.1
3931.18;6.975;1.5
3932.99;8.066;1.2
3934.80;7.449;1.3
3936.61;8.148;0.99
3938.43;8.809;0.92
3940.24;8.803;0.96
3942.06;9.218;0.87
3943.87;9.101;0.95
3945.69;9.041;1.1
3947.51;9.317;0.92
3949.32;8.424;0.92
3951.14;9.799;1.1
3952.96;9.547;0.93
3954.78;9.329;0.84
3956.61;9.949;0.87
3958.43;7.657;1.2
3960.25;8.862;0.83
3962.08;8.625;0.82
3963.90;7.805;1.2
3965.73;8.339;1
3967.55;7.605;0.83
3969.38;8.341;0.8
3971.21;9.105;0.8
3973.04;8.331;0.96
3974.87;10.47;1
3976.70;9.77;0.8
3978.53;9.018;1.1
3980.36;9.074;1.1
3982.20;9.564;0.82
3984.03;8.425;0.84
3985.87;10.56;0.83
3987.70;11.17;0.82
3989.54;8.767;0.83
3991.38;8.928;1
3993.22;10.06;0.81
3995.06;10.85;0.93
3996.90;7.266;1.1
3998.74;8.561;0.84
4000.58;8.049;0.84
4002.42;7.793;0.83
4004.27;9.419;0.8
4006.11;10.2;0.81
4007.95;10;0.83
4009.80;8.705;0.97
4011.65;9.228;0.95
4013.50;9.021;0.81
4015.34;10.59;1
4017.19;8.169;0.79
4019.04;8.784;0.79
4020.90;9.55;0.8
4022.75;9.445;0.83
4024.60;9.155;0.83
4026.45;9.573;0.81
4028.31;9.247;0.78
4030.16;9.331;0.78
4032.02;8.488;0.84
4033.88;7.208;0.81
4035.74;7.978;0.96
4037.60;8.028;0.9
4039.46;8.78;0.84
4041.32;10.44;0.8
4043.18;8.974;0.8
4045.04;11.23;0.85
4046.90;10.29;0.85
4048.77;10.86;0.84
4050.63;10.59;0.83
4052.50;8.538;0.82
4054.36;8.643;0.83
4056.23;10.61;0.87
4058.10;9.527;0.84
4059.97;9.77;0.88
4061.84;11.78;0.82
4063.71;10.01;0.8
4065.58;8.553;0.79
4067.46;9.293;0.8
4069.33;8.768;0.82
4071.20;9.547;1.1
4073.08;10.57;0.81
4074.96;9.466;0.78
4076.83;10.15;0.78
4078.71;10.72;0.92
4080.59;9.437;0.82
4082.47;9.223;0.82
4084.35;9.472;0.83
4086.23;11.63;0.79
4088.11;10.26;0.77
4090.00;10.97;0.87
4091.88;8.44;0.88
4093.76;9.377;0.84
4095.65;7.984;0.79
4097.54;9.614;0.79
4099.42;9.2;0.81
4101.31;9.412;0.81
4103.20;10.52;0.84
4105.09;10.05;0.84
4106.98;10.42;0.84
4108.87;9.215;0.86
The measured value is 1.3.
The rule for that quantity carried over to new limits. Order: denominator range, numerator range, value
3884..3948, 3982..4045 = 1.19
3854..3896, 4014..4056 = 1.29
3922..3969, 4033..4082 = 1.18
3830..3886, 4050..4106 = 1.34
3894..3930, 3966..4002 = 1.16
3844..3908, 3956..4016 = 1.21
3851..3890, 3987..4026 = 1.23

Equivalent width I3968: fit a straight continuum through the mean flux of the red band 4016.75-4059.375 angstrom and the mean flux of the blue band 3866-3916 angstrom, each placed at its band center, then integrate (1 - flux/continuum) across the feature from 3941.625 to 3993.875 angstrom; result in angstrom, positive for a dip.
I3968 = -3.0 angstrom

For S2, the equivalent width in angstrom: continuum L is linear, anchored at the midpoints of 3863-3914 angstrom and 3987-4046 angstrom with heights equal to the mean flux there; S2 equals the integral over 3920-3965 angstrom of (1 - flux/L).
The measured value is -1.3 angstrom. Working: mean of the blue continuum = 7.85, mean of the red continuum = 9.15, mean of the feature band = 8.65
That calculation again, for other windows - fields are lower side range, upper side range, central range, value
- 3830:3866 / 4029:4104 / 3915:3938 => 0.6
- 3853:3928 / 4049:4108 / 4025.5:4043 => 1.0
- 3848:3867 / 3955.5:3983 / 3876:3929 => 3.2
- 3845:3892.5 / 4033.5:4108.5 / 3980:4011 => -0.7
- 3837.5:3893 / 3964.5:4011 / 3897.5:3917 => 0.6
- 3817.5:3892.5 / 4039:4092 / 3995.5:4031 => 1.3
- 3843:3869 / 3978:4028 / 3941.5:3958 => -0.7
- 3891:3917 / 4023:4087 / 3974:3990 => -1.8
